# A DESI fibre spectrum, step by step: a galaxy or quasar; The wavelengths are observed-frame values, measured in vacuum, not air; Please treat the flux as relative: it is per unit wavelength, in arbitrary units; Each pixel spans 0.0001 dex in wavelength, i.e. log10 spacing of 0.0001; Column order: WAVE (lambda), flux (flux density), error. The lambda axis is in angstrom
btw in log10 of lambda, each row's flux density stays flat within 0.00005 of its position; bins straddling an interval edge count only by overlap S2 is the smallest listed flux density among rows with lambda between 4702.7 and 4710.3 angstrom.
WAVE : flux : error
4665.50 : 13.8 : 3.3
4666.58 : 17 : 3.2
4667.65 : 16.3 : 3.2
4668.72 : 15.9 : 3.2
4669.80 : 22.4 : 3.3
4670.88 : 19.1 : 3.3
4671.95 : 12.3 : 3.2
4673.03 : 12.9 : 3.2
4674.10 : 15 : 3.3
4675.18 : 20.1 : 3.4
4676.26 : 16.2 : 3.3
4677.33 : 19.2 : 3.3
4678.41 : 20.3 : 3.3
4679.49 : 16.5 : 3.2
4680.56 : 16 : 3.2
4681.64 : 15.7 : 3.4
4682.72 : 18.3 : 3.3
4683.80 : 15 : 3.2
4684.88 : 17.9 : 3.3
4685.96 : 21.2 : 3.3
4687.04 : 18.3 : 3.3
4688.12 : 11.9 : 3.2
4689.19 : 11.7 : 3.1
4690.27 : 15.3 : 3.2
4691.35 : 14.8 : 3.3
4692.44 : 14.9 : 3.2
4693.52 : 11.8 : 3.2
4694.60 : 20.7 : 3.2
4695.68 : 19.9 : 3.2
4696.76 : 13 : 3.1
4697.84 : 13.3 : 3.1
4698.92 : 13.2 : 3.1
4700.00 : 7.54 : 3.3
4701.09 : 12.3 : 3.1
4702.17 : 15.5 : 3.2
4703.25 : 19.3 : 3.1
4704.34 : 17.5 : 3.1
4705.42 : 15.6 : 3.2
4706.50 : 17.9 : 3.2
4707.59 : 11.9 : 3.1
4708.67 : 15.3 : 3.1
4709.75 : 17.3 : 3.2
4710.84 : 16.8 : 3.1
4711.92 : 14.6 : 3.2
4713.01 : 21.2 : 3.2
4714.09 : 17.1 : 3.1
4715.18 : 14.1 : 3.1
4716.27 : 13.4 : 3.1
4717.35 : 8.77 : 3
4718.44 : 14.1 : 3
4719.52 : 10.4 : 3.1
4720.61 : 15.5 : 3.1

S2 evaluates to 11.9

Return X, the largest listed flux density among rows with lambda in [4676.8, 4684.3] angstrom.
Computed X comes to 20.3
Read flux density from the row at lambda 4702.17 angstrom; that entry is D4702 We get 15.5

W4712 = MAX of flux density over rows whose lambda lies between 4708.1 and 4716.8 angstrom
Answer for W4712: 21.2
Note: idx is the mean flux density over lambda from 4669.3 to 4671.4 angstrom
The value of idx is 20.7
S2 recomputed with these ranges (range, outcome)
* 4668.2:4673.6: 12.3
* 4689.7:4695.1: 11.8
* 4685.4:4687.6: 18.3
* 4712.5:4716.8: 13.4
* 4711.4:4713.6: 14.6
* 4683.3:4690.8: 11.7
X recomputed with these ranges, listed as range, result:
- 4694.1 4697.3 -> 20.7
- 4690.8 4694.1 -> 14.9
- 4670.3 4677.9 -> 20.1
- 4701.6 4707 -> 19.3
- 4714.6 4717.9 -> 14.1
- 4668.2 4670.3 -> 22.4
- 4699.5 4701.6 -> 12.3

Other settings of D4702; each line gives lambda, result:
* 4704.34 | 17.5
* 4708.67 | 15.3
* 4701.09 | 12.3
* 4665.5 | 13.8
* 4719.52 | 10.4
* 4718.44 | 14.1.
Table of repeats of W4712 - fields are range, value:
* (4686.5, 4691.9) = 18.3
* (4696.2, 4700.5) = 13.3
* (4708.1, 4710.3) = 17.3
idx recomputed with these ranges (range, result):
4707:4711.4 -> 15.4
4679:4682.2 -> 16.1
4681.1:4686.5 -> 17.6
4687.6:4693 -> 13.7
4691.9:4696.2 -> 16.8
